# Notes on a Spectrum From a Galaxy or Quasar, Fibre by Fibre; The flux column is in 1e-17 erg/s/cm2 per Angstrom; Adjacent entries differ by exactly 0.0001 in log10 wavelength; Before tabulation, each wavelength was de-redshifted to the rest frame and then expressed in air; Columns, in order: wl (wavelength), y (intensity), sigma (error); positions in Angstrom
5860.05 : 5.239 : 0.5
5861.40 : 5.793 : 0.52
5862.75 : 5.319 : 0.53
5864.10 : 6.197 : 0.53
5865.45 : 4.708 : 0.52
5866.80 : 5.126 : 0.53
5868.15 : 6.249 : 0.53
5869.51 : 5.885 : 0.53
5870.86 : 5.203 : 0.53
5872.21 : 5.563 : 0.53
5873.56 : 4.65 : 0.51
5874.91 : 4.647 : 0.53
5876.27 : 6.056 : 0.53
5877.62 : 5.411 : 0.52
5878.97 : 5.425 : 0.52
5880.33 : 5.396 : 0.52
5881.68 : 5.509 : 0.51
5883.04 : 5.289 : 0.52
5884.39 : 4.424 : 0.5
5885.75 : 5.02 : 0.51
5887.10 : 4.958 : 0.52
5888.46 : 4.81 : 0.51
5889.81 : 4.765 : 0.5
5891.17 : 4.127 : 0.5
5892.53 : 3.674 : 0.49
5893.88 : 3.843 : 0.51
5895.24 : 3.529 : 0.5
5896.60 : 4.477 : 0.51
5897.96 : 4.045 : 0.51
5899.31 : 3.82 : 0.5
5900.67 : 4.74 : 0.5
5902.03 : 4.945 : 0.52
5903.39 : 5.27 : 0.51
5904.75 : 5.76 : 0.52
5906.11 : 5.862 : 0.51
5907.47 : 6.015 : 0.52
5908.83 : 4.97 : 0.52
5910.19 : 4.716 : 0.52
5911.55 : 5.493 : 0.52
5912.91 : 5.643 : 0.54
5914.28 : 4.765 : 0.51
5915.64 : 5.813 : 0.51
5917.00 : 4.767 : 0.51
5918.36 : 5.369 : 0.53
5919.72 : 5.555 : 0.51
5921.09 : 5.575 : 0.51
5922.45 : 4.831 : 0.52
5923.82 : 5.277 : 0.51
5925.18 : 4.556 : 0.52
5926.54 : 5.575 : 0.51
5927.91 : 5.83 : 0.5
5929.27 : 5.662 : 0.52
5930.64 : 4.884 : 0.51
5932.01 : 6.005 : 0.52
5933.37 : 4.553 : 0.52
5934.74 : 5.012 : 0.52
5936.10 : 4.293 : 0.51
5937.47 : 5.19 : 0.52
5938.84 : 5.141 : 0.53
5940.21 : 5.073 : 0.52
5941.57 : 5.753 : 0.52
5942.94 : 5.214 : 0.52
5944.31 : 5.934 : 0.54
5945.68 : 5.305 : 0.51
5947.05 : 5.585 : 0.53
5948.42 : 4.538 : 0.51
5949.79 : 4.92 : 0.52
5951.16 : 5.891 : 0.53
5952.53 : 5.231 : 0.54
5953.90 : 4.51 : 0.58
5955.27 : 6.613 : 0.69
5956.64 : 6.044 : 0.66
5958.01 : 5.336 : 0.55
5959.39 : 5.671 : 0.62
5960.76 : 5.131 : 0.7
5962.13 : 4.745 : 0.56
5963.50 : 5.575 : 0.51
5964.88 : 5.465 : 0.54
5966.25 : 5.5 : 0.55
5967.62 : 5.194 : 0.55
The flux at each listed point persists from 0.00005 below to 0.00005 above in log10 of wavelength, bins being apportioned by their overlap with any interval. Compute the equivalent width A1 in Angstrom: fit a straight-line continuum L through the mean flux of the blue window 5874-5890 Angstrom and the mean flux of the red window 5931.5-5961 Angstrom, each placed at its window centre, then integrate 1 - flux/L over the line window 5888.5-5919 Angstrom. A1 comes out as 2.17 Angstrom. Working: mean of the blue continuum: 5.15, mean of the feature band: 4.84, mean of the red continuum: 5.32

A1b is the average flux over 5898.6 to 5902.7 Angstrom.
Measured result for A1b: 4.5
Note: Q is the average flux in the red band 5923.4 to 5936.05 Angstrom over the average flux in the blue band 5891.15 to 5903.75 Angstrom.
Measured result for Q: 1.2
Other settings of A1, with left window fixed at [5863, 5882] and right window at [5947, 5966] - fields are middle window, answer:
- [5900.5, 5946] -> 1.0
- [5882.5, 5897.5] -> 2.7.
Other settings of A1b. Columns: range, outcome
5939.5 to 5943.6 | 5.35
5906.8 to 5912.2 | 5.3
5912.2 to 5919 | 5.27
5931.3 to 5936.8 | 4.97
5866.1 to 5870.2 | 5.74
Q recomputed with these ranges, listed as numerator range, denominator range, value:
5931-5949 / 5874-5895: 1.07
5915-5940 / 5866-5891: 1.00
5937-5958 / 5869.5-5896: 1.11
